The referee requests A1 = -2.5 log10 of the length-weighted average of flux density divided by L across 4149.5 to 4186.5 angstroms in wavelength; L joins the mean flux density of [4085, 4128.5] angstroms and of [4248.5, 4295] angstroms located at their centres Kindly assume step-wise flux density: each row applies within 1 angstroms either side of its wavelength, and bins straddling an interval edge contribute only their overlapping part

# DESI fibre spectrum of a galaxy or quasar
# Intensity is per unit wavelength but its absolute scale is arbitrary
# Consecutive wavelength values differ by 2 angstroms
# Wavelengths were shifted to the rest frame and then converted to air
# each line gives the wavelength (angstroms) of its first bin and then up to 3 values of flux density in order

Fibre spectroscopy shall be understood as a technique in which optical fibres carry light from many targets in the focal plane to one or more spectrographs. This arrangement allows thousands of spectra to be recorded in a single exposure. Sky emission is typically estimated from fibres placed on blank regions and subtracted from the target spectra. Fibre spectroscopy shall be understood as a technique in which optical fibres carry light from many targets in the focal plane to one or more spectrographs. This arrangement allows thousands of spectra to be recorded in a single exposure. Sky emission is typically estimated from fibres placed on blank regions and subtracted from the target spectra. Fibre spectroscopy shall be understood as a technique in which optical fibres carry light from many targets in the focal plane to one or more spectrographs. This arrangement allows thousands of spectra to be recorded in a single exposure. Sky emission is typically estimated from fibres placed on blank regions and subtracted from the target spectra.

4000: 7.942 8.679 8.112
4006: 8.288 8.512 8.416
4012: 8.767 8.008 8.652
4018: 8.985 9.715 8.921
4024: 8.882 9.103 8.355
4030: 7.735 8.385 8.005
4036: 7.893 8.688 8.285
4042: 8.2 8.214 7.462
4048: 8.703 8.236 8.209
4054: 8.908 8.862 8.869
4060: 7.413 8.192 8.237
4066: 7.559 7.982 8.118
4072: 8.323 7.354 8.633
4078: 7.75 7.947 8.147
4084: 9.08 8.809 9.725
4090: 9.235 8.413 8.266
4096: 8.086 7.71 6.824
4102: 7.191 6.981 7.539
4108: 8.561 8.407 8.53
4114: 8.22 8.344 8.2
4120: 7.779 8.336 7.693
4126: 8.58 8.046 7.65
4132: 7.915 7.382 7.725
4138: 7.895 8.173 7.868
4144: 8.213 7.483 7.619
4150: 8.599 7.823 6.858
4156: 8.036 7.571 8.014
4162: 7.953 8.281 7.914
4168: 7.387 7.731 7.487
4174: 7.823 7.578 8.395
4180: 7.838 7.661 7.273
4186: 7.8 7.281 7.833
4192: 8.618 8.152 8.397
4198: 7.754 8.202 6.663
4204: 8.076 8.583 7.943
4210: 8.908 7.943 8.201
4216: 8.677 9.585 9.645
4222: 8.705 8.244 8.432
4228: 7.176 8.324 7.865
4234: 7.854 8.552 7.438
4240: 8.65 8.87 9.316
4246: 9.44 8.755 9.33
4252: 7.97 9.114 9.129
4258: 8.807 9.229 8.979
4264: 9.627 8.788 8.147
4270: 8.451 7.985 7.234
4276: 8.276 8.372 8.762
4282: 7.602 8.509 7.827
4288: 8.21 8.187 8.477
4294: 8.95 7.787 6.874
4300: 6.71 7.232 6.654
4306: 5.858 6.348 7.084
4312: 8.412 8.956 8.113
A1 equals 0.070 mag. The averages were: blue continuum 8.16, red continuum 8.52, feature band 7.78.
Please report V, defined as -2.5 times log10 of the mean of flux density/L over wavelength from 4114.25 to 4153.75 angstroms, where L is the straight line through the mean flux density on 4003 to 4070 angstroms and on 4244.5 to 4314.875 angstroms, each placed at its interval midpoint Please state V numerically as 0.05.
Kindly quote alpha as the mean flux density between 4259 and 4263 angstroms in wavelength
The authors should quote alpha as 9.1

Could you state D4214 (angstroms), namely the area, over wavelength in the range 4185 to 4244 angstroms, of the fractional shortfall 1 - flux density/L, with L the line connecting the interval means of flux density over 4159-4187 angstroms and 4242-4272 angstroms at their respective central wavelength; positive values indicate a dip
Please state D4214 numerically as 0.72 angstroms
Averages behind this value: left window 7.8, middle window 8.24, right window 8.9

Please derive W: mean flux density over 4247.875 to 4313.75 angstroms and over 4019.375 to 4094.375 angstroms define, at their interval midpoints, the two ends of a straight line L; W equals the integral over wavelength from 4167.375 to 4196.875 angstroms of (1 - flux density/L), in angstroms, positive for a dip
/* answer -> 1.5 angstroms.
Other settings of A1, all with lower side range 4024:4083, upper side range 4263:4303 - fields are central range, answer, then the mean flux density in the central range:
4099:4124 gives 0.038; 7.9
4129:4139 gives 0.063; 7.71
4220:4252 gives -0.047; 8.48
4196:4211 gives 0.013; 8.04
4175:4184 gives 0.047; 7.8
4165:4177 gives 0.069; 7.65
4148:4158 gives 0.052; 7.78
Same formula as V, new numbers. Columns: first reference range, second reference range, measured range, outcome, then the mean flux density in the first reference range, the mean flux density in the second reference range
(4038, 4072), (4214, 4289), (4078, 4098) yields -0.03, 8.23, 8.53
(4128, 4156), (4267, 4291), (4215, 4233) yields -0.07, 7.8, 8.13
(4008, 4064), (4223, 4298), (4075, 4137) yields 0.04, 8.44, 8.43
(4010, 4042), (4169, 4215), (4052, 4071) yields 0.02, 8.54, 7.92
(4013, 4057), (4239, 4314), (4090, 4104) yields 0.08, 8.47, 8.22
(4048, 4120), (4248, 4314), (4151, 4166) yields 0.05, 8.2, 8.11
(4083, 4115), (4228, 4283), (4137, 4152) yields 0.05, 8.22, 8.53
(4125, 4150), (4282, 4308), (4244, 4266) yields -0.18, 7.91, 7.56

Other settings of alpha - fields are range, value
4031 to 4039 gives 8.24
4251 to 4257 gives 8.74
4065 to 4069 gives 7.77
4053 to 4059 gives 8.88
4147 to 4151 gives 8.11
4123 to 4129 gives 8.11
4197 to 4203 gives 7.54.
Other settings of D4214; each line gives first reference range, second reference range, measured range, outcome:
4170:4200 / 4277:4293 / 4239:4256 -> -1.77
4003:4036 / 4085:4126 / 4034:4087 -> 0.77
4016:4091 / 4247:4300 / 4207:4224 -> -0.54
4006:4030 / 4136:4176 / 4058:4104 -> 0.93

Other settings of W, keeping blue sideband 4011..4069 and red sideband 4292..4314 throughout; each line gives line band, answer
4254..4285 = -4.5 angstroms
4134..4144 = 0.1 angstroms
